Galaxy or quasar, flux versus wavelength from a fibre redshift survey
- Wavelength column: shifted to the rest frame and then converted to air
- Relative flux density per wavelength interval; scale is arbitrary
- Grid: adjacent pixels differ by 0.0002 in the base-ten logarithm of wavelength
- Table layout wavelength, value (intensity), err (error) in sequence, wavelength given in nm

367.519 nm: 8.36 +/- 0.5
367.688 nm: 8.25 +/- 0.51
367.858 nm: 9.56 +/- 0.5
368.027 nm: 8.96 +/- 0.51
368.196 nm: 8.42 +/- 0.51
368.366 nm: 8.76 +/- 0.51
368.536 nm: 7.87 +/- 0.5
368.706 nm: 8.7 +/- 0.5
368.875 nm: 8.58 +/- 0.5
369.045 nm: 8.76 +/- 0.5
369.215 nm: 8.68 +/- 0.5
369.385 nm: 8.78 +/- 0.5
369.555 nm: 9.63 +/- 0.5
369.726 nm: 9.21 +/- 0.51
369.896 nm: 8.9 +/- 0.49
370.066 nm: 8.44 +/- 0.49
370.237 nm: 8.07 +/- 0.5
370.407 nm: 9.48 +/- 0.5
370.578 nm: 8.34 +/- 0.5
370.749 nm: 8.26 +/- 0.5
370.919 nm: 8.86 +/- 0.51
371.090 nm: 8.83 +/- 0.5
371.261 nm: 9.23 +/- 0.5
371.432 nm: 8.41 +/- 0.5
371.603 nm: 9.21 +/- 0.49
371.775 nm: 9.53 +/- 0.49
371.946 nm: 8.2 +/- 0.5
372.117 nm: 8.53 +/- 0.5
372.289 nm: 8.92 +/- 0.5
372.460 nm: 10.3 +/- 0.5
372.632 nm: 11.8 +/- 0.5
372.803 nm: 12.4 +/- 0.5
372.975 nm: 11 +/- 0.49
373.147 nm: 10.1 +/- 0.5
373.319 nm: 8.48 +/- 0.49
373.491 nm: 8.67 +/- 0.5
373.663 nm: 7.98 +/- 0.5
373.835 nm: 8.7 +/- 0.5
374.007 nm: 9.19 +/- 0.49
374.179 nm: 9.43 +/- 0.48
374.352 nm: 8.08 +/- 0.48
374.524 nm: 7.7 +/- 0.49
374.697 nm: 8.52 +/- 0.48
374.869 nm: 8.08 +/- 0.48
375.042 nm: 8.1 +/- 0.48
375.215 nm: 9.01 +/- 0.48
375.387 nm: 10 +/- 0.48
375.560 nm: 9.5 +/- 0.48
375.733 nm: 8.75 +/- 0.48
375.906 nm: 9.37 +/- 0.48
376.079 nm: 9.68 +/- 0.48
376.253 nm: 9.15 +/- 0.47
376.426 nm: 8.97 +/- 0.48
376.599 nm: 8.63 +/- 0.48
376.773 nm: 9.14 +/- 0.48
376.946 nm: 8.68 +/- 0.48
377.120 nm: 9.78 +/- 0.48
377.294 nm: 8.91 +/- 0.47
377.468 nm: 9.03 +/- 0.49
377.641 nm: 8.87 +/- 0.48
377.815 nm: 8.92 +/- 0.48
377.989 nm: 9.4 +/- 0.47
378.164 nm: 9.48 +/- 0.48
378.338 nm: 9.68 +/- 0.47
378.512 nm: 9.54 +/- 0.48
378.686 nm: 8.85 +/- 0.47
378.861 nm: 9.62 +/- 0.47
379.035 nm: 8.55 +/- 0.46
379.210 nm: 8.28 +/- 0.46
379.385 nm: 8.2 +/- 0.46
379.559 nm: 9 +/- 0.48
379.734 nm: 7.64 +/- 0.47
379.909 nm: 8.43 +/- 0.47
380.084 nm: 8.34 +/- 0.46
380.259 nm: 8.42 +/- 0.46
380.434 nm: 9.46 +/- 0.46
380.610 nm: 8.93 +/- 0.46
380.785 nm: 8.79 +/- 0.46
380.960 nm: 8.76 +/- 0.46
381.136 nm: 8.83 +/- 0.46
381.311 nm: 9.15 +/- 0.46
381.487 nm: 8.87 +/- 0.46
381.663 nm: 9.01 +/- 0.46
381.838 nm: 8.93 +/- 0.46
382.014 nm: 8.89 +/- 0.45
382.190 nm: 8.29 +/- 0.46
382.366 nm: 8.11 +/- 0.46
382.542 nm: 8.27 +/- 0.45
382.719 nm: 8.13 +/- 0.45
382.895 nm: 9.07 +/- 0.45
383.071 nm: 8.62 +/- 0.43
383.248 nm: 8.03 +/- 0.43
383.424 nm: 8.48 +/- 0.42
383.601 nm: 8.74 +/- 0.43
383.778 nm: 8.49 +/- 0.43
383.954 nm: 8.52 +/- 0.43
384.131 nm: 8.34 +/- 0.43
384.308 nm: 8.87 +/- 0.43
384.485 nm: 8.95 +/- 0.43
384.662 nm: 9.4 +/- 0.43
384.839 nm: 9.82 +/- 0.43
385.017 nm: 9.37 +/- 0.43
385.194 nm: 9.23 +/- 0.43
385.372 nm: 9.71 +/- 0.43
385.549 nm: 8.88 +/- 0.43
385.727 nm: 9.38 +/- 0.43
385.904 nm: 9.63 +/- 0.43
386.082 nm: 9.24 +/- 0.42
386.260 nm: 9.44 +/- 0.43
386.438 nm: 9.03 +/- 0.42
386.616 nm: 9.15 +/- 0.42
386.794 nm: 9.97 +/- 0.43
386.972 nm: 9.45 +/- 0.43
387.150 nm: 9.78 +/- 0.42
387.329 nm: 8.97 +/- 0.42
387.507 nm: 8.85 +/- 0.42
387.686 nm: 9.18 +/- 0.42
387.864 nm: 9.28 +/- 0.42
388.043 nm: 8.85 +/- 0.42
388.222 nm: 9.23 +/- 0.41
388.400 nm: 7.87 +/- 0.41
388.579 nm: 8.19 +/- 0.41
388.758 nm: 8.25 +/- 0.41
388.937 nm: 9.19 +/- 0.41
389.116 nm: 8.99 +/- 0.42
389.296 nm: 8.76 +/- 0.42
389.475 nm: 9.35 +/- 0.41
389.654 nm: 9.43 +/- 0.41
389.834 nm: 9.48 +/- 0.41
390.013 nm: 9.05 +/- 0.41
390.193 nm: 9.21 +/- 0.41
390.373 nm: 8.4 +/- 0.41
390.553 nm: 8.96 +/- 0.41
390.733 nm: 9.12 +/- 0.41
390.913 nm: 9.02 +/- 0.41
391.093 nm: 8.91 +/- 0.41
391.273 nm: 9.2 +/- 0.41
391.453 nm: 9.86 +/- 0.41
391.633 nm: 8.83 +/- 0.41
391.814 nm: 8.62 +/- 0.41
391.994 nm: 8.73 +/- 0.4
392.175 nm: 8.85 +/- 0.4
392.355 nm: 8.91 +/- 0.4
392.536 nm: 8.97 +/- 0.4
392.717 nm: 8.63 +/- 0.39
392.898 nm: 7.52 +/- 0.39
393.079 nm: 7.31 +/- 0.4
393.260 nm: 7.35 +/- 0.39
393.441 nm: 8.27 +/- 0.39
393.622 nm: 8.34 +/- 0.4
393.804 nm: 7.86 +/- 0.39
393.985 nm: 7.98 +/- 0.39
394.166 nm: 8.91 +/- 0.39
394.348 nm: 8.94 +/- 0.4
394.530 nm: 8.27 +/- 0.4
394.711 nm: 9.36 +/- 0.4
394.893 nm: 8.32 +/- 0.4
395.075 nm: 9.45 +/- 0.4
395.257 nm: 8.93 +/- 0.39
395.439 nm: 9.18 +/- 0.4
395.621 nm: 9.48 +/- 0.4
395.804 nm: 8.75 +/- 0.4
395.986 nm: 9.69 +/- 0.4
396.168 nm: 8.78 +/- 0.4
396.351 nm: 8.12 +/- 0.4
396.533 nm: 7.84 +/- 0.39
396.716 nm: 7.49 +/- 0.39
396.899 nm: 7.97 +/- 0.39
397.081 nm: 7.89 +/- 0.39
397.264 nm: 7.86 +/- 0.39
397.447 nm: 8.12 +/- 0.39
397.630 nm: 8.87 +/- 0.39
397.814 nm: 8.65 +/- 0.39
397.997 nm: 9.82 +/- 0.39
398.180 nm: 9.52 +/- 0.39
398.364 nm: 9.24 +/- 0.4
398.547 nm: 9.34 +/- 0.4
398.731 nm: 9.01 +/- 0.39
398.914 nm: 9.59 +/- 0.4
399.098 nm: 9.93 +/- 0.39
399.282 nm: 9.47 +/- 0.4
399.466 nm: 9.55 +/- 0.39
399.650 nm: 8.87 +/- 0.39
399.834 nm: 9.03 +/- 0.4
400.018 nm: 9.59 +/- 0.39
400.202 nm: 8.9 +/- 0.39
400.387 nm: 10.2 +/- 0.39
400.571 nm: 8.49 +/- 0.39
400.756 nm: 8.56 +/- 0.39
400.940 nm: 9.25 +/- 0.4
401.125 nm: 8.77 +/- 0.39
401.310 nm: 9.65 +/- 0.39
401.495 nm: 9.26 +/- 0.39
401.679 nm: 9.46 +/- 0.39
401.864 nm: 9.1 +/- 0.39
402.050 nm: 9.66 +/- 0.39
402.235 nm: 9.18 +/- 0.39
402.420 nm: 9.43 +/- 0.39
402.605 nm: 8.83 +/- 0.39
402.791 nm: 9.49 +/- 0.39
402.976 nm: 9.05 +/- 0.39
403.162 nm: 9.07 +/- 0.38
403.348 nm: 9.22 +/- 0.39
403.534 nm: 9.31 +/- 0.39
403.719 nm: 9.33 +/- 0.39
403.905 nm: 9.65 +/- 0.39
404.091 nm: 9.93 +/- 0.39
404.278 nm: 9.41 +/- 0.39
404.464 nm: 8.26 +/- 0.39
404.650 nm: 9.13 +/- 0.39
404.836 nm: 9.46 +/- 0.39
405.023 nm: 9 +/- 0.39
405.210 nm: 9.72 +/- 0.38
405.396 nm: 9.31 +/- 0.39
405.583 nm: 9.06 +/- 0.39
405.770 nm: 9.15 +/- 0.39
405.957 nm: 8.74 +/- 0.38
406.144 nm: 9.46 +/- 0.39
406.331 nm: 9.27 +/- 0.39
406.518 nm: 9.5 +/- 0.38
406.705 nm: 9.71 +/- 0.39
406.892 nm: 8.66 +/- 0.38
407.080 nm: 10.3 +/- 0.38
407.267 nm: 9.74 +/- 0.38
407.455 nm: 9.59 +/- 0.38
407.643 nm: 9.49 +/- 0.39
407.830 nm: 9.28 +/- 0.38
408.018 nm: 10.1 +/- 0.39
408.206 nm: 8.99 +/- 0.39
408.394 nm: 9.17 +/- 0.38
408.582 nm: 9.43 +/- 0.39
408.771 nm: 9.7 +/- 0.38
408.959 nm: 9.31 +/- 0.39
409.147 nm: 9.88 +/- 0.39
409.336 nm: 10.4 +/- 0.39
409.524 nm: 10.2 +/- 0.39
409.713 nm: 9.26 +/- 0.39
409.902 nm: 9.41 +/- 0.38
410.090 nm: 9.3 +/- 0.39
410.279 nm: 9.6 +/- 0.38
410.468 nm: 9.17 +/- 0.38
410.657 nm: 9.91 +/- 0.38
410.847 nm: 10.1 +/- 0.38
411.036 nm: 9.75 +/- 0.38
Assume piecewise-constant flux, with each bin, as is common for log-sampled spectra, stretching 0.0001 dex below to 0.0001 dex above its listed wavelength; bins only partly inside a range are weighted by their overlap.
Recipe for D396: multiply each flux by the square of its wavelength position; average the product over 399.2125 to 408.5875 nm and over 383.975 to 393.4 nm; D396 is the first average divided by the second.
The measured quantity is 1.1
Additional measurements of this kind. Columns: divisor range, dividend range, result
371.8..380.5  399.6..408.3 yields 1.18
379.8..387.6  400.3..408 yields 1.16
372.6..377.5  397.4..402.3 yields 1.14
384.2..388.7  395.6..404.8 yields 1.06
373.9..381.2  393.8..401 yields 1.11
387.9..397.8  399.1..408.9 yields 1.14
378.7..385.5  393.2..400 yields 1.08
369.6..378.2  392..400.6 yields 1.08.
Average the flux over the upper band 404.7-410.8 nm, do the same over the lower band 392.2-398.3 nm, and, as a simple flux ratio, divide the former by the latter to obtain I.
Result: 1.11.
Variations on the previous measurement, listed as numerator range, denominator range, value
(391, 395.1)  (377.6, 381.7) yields 0.97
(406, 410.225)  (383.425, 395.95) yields 1.07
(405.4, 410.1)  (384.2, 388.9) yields 1.04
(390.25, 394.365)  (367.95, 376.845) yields 0.95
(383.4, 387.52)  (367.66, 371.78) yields 1.04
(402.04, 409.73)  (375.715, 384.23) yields 1.07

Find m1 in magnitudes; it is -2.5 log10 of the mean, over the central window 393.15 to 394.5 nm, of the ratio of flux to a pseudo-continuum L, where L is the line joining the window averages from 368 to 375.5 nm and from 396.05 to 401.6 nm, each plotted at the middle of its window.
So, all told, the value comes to 0.09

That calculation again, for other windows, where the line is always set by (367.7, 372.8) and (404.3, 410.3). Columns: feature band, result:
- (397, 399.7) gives 0.03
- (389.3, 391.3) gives 0.02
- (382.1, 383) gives 0.09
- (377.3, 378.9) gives -0.02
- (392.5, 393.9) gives 0.16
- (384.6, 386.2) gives -0.03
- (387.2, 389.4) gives 0.05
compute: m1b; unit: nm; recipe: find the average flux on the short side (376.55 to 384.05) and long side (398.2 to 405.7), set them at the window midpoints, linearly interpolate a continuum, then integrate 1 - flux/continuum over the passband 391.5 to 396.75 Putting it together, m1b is 0.31 nm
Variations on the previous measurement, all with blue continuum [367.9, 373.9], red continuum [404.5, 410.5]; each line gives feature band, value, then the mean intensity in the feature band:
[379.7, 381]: 0.08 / 8.63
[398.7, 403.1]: 0.05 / 9.27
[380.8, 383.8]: 0.18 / 8.63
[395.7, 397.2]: 0.16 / 8.32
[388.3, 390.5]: 0.10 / 8.85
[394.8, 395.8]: 0.03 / 9.04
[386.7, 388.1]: -0.01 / 9.3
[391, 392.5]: 0.05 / 8.99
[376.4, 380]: 0.08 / 8.93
